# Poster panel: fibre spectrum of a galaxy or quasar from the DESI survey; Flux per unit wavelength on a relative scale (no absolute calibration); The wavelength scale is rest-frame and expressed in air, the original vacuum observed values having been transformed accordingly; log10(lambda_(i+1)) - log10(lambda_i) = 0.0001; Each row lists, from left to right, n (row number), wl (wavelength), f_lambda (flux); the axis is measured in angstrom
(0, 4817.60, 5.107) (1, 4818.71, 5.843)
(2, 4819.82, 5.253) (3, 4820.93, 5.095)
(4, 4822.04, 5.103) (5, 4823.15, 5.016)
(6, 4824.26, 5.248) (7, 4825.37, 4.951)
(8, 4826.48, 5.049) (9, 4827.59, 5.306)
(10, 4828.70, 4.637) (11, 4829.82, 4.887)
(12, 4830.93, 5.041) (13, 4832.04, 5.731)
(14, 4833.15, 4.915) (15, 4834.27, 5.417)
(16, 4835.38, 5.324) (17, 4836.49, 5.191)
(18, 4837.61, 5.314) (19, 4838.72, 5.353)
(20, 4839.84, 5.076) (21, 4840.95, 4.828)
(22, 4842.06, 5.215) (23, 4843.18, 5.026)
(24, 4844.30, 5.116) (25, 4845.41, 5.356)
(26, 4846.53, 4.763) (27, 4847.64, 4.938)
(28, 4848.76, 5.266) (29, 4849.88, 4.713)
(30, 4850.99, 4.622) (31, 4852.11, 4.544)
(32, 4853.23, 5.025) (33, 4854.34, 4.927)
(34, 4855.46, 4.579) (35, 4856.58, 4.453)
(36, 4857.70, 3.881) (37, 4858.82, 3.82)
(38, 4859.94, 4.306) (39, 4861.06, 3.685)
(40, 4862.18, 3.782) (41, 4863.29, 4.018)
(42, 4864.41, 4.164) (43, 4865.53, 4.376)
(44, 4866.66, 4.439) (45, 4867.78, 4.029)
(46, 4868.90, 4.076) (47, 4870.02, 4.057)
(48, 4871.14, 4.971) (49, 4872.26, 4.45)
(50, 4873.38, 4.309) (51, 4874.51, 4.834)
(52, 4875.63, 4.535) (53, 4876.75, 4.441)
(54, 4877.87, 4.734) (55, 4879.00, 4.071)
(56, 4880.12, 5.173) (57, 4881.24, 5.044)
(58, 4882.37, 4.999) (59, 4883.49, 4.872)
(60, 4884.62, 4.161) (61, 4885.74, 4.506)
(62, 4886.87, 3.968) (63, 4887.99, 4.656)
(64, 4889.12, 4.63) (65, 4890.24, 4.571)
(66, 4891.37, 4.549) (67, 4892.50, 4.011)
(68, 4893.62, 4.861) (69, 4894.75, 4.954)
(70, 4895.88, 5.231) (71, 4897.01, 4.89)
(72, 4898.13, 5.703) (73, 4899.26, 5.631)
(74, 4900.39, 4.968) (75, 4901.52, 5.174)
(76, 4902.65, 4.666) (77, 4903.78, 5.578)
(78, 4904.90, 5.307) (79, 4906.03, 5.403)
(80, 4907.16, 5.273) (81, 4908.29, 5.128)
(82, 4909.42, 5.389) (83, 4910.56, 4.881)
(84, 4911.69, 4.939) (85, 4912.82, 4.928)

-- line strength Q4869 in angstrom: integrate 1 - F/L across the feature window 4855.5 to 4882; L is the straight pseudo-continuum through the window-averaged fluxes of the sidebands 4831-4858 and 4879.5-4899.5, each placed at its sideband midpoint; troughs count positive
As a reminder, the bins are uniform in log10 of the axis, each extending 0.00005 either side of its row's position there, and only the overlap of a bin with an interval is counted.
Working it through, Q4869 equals 2.91 angstrom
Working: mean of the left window 4.99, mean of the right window 4.79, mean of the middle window 4.34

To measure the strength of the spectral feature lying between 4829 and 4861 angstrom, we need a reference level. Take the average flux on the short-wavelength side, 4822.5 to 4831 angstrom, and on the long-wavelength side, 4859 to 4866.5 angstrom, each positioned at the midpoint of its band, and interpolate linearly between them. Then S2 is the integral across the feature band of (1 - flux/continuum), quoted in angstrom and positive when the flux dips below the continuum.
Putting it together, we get -2.5 angstrom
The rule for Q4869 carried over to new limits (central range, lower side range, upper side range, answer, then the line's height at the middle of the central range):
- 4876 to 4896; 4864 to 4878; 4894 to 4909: 0.76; 4.81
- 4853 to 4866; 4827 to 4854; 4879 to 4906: 1.99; 4.99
